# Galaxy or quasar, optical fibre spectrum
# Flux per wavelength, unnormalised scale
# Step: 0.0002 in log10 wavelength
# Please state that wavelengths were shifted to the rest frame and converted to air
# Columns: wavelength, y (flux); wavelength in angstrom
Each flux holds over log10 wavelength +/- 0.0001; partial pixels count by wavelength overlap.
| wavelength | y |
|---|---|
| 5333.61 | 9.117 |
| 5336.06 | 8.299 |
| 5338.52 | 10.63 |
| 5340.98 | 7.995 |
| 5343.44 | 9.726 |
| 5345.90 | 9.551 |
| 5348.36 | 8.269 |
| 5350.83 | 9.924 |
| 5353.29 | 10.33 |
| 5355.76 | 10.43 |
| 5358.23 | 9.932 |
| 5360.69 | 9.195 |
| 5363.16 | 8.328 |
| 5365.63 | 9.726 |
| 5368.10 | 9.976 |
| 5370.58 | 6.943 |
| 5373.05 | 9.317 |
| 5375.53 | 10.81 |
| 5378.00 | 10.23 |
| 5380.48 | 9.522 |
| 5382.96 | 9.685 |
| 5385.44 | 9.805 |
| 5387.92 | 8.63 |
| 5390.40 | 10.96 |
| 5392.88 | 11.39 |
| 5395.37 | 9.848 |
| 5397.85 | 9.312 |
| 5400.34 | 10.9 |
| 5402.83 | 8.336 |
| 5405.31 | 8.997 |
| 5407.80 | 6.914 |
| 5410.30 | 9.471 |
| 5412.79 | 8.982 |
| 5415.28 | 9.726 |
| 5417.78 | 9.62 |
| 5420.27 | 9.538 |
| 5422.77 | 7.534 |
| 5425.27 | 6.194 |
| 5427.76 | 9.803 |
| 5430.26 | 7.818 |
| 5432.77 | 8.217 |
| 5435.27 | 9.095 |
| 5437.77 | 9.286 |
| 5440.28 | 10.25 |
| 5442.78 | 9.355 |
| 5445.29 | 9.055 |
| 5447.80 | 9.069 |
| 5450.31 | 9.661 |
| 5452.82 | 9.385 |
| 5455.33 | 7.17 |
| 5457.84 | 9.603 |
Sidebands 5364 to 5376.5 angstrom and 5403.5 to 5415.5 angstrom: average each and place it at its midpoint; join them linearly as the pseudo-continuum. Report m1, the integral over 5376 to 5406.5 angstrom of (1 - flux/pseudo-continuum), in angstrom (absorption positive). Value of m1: -2.86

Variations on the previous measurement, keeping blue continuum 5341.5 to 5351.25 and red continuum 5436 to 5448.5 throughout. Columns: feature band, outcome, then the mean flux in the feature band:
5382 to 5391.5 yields -0.47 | 9.76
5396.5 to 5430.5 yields 1.89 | 8.83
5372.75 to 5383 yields -0.79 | 9.99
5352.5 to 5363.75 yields -0.55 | 9.69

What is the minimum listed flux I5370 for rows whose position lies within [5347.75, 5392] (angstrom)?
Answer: 6.943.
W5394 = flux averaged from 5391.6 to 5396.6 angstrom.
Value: 10.6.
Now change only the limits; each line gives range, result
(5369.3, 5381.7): 9.36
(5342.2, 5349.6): 9.18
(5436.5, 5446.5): 9.49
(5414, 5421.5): 9.63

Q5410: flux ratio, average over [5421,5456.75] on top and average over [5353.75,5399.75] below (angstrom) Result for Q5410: 0.90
